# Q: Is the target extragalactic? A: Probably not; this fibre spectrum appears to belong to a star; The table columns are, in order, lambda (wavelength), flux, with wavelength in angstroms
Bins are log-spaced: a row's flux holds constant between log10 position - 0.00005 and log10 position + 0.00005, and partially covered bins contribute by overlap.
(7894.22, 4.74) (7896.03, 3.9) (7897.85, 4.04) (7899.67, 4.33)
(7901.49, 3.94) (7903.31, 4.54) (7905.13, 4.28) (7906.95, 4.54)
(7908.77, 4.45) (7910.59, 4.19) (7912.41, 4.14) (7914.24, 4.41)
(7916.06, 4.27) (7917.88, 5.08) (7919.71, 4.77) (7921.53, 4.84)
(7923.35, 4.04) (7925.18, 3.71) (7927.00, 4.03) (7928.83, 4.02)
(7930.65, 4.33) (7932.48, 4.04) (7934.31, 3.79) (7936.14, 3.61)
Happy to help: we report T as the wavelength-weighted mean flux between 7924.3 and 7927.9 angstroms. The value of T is 3.88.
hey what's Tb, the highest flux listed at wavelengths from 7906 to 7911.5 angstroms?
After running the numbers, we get 4.54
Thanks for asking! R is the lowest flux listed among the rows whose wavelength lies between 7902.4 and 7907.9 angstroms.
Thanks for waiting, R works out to 4.28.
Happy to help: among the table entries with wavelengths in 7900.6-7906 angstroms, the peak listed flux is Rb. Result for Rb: 4.54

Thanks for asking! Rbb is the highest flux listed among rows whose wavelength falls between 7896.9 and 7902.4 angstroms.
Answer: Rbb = 4.33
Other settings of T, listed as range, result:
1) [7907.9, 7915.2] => 4.3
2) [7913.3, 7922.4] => 4.67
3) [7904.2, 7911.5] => 4.37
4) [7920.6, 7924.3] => 4.44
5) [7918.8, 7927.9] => 4.28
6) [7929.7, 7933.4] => 4.18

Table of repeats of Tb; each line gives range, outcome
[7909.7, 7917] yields 4.41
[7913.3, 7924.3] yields 5.08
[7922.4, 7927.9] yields 4.04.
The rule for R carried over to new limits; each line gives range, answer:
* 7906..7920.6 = 4.14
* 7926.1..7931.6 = 4.02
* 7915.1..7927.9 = 3.71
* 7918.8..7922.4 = 4.77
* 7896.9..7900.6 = 4.04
